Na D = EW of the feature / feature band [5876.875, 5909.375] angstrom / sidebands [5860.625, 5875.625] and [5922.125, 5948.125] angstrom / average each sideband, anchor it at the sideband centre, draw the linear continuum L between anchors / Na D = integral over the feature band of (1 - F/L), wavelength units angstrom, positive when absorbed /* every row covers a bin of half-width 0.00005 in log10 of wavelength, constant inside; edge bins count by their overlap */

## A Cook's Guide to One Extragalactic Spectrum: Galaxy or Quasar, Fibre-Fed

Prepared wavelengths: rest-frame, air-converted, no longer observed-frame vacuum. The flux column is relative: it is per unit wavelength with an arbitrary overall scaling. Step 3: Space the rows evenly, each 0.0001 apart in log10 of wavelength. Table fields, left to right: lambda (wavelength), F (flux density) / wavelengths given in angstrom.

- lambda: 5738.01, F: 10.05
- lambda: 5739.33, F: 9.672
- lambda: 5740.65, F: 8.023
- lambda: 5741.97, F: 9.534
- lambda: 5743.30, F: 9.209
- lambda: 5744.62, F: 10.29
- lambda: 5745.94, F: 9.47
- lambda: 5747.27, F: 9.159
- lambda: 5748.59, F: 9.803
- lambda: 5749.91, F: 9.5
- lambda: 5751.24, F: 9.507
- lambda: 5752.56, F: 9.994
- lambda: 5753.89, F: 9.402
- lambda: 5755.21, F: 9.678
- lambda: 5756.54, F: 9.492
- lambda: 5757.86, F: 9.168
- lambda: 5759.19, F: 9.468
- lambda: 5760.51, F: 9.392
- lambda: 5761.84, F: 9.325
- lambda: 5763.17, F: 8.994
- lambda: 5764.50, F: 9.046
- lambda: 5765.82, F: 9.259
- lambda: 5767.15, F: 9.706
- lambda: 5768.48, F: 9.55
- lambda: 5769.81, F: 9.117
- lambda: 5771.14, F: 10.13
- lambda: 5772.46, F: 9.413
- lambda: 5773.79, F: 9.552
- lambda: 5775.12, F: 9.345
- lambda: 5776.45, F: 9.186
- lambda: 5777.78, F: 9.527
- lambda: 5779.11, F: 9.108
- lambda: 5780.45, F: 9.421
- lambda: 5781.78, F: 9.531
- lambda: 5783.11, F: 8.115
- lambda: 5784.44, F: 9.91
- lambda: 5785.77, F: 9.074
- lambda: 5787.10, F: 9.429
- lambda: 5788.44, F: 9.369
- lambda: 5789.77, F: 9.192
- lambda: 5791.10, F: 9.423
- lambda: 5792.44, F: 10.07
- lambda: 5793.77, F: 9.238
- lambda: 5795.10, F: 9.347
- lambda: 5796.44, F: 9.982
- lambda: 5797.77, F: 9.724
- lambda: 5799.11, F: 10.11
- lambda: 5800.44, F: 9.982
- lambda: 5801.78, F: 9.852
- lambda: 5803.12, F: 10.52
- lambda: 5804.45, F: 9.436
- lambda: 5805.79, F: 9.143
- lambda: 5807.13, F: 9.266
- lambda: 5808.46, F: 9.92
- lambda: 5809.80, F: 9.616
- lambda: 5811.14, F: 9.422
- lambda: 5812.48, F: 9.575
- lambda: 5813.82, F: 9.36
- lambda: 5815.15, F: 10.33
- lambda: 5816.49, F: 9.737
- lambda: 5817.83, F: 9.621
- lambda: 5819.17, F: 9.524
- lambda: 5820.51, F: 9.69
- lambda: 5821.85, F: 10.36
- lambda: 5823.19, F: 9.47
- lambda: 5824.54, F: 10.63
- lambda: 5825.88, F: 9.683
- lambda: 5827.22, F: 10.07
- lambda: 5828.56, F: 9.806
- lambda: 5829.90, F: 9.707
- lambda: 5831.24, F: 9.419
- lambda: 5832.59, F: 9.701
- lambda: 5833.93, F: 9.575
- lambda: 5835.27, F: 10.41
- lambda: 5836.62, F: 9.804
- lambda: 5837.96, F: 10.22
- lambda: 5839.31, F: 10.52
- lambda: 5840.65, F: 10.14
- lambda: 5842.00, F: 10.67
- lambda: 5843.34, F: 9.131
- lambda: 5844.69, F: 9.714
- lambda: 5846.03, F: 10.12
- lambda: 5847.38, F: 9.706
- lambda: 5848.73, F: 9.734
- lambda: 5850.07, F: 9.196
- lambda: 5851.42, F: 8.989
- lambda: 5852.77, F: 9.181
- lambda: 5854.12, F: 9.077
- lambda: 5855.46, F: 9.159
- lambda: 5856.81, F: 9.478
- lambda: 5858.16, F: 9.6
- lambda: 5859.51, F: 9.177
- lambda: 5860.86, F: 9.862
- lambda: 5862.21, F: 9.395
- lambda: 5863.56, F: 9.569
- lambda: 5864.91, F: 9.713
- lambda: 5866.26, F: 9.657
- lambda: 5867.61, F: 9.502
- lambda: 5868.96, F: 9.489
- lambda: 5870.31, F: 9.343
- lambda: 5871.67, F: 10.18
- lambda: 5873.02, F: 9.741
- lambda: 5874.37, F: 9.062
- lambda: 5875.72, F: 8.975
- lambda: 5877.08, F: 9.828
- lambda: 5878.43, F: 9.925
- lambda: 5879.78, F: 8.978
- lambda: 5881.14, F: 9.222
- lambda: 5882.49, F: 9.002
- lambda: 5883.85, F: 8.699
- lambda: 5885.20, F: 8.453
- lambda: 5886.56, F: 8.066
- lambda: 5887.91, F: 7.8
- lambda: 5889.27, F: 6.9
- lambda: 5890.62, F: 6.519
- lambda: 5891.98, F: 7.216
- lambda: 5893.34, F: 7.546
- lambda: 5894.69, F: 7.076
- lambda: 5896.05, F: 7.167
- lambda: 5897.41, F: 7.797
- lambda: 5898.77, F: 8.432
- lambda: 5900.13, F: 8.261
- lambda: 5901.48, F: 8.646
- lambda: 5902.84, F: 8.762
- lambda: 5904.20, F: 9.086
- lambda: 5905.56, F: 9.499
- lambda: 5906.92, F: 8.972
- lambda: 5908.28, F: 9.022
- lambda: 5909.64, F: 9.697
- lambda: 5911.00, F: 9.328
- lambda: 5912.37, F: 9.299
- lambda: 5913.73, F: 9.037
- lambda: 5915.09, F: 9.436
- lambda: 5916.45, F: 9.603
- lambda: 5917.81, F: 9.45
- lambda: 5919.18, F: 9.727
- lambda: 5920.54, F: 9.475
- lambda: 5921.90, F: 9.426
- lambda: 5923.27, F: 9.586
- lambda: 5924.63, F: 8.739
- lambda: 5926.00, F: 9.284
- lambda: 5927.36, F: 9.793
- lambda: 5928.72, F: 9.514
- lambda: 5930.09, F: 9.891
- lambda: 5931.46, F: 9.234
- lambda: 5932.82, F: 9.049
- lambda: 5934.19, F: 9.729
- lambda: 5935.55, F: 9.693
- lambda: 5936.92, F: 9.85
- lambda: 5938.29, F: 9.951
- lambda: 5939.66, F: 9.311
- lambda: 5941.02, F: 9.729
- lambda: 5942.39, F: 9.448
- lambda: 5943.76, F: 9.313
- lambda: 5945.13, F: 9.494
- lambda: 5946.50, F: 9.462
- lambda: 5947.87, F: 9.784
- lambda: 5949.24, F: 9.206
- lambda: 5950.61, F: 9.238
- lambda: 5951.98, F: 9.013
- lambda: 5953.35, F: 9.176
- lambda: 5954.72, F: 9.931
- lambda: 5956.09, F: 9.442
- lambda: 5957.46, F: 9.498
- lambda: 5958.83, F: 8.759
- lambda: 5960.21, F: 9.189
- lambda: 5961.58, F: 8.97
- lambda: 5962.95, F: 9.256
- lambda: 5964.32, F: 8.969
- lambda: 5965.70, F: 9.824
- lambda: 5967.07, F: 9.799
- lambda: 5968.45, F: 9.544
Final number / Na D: 4.01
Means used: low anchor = 9.56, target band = 8.37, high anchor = 9.51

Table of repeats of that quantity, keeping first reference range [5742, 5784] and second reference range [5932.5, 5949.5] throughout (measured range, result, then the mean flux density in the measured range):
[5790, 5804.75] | -0.5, 9.78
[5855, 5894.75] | 2.4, 8.93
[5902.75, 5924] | 0.4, 9.35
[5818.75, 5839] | -0.9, 9.88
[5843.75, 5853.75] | 0.0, 9.49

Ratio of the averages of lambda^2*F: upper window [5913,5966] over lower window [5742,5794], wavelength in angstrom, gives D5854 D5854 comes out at 1.1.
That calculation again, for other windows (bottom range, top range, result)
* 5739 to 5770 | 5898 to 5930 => 1.04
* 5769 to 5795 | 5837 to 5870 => 1.05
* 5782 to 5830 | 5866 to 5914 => 0.93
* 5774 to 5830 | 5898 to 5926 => 0.99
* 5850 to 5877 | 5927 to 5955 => 1.03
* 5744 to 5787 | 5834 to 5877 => 1.05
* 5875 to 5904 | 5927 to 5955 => 1.17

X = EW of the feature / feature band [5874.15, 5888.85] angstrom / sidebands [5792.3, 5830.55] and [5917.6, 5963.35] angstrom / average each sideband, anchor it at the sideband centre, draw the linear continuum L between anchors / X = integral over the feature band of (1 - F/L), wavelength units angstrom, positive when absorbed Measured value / 1.09 angstrom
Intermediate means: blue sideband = 9.76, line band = 8.87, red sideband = 9.43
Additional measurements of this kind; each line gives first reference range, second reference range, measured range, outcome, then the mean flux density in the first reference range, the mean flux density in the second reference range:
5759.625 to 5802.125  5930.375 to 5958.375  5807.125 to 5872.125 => -1.66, 9.45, 9.48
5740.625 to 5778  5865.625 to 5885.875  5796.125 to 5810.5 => -0.56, 9.44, 9.34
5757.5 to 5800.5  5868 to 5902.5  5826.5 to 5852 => -2.64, 9.43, 8.5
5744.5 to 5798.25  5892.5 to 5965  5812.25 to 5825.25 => -0.66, 9.44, 9.17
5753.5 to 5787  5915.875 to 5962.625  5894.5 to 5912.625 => 1.44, 9.36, 9.44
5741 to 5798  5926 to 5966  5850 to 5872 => -0.02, 9.44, 9.43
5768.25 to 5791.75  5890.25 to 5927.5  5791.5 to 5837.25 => -2.81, 9.35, 8.79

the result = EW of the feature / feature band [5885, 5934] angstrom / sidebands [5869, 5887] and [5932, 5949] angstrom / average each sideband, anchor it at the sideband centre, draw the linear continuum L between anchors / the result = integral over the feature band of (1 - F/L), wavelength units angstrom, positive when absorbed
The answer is 3.3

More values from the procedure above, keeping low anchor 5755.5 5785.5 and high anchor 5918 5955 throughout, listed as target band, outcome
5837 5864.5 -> -0.6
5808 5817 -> -0.3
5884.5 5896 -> 2.4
